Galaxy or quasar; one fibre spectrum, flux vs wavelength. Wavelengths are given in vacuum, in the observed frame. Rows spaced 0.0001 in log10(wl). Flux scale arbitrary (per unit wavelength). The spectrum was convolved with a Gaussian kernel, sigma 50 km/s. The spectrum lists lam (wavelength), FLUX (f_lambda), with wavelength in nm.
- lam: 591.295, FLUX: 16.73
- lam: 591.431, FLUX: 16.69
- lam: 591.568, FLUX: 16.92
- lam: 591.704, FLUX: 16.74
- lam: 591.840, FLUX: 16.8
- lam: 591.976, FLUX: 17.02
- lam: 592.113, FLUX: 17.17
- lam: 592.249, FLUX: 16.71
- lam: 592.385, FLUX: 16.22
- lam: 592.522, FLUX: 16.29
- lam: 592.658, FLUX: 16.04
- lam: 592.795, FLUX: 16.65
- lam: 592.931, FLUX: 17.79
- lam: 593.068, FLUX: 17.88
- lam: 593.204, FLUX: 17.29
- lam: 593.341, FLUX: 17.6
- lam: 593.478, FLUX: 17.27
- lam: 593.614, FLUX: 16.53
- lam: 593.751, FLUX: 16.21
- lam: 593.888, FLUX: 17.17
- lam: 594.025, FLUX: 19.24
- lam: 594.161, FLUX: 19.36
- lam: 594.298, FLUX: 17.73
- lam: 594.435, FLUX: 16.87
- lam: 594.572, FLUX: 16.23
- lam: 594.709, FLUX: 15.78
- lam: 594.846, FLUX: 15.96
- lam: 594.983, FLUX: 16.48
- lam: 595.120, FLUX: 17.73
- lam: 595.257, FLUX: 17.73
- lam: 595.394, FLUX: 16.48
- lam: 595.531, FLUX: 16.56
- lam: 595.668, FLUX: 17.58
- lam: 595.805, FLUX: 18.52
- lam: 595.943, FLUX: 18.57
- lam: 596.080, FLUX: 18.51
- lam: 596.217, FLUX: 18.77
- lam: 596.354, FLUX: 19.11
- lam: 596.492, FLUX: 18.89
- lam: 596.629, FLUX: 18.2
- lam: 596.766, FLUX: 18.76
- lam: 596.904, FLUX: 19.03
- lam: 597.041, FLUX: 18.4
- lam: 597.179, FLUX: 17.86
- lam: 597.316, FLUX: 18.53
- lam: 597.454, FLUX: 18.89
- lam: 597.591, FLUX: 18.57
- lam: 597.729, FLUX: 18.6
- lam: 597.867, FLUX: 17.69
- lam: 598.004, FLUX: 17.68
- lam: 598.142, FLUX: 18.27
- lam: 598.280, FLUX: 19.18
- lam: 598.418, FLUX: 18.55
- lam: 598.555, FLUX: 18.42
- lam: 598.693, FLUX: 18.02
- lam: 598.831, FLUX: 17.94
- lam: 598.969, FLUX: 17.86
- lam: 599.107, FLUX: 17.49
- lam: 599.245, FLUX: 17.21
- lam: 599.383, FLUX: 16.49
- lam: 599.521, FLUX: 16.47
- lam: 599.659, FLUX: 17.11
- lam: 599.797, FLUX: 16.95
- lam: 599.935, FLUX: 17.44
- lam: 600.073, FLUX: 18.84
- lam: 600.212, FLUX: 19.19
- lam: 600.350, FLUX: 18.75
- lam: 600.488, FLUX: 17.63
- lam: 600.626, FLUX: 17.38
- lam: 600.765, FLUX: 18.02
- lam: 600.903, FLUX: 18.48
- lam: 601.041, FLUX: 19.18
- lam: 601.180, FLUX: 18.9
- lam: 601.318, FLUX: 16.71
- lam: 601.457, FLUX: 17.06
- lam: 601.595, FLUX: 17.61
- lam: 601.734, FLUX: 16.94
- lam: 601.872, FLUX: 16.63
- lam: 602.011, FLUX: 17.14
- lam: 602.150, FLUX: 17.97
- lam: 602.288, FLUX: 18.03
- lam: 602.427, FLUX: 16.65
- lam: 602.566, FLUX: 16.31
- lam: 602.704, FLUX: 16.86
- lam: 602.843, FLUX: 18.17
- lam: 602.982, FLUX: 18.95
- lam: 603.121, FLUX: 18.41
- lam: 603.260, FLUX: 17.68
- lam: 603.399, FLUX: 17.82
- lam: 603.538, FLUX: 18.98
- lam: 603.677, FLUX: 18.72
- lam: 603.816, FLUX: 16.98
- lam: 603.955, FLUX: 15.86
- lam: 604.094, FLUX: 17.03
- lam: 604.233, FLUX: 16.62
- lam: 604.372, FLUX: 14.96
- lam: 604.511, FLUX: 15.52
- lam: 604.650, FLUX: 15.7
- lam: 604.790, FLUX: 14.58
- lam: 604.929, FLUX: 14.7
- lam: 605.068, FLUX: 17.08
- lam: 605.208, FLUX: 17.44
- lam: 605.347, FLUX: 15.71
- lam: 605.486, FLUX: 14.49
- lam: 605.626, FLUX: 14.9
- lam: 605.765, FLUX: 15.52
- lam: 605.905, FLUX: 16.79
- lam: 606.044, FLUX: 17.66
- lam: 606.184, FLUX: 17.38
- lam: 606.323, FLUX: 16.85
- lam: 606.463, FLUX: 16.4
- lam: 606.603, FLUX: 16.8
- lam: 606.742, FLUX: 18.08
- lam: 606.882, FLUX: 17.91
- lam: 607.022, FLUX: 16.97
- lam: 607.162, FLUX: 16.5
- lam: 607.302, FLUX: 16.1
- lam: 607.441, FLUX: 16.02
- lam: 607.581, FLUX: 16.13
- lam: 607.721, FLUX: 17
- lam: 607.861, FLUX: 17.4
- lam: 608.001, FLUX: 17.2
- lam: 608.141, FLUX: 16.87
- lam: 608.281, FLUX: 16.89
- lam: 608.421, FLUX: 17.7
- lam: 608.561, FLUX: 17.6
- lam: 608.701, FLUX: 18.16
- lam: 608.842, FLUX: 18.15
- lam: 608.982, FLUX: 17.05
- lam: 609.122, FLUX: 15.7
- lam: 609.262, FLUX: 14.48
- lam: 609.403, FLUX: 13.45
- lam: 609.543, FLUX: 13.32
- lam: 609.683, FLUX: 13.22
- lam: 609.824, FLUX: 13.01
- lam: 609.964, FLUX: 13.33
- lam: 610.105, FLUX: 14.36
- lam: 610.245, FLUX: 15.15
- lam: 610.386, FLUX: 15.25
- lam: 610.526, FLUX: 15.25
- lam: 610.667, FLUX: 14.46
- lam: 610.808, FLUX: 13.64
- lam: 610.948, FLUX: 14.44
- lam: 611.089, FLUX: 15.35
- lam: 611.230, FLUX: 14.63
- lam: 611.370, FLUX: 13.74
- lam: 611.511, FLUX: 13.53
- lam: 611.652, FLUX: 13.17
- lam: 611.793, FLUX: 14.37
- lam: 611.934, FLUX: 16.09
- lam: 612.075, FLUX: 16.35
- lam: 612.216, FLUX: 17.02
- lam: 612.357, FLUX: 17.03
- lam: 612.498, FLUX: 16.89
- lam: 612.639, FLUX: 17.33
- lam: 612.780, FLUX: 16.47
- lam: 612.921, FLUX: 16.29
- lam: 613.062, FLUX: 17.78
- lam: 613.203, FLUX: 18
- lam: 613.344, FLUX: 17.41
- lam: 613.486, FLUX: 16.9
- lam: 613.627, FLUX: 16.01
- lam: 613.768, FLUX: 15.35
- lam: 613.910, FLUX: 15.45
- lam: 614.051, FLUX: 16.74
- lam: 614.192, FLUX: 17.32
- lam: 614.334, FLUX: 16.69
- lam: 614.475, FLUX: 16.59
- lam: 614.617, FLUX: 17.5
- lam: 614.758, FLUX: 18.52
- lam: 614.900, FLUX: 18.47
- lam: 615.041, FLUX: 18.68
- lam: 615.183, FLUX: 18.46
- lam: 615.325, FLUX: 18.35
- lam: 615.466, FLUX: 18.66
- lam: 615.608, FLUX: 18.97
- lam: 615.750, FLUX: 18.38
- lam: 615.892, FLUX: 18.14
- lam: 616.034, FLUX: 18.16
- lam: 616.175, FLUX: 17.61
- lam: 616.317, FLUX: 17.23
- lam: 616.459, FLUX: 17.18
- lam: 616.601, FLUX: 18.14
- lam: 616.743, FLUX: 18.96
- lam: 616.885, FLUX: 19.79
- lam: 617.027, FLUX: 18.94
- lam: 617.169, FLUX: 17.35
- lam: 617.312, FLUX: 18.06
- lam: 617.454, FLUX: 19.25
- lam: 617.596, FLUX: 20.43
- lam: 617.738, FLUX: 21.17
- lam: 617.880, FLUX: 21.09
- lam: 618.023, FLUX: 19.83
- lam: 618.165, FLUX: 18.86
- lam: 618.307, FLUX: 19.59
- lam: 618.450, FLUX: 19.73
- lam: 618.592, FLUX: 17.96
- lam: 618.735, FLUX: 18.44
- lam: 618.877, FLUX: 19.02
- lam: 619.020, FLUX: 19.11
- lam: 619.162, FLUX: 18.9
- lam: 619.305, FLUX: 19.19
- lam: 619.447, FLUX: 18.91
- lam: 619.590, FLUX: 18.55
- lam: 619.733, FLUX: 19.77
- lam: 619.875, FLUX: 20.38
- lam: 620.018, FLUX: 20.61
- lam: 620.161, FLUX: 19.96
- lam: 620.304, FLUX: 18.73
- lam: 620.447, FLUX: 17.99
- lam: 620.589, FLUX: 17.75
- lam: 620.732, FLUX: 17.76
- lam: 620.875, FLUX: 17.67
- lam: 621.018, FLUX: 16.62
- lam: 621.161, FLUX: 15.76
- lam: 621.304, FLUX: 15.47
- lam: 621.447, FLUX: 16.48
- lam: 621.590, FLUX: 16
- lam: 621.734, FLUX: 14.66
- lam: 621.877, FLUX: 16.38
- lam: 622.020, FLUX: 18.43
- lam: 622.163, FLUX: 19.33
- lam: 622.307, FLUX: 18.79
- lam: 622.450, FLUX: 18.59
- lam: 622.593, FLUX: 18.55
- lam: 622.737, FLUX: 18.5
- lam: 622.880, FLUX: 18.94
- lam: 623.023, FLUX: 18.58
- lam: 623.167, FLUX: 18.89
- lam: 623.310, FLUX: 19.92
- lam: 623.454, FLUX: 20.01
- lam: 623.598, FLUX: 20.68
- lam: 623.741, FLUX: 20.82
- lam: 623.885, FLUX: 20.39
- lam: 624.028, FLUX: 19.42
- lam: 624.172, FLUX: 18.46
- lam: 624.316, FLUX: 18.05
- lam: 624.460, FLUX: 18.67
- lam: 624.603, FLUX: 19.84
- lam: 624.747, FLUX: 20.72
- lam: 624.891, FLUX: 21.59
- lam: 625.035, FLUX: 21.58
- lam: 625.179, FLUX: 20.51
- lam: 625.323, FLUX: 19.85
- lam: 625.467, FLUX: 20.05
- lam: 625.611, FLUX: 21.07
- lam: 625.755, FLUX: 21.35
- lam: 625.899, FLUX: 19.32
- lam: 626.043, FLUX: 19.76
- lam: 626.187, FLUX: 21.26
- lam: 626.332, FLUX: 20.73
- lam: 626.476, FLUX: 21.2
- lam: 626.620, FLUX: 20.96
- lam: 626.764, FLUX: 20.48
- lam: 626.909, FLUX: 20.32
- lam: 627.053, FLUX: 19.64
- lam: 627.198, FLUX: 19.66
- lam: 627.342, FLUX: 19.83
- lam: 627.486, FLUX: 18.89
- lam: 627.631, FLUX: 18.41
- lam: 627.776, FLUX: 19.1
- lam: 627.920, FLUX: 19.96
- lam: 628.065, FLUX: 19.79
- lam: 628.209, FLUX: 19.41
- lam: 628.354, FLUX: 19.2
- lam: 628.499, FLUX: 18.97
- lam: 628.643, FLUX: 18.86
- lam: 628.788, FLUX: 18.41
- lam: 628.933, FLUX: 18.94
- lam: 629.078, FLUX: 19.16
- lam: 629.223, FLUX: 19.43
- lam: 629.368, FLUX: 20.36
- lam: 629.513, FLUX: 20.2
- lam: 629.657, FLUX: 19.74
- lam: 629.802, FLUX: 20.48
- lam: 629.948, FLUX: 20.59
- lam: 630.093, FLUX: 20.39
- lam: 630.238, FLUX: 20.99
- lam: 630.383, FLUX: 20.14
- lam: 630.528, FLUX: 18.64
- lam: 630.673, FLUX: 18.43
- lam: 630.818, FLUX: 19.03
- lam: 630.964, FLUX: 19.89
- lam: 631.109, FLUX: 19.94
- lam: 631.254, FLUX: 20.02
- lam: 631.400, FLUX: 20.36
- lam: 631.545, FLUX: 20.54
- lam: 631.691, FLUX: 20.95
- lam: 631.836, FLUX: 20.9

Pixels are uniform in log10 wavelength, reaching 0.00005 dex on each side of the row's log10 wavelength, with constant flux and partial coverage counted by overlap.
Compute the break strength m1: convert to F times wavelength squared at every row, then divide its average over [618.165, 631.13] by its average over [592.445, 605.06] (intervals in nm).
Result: 1.2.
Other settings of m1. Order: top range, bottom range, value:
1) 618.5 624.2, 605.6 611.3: 1.21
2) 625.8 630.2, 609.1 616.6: 1.28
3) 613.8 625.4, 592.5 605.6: 1.14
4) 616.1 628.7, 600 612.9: 1.23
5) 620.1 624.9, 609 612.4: 1.31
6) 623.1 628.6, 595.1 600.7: 1.21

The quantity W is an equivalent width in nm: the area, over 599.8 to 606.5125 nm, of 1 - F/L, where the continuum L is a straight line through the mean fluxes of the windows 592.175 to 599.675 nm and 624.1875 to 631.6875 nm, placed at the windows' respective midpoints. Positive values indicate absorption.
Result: 0.38 nm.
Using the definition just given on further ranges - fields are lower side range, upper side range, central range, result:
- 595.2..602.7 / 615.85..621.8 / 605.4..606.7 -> 0.13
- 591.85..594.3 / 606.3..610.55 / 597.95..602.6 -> -0.29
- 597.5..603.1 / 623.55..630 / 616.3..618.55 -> 0.00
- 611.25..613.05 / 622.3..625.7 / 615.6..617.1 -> -0.10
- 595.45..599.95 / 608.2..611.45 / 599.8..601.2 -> -0.07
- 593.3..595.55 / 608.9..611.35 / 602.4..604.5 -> -0.23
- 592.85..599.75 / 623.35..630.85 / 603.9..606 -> 0.29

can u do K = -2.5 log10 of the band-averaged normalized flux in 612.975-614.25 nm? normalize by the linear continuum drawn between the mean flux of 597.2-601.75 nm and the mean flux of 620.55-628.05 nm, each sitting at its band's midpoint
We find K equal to 0.11 mag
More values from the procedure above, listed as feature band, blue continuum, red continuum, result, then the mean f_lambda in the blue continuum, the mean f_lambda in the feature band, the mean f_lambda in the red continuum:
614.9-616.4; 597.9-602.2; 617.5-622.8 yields 0.005 mag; 17.8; 18.3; 18.5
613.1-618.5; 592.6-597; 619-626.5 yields 0.029 mag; 17.6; 18.2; 19.1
